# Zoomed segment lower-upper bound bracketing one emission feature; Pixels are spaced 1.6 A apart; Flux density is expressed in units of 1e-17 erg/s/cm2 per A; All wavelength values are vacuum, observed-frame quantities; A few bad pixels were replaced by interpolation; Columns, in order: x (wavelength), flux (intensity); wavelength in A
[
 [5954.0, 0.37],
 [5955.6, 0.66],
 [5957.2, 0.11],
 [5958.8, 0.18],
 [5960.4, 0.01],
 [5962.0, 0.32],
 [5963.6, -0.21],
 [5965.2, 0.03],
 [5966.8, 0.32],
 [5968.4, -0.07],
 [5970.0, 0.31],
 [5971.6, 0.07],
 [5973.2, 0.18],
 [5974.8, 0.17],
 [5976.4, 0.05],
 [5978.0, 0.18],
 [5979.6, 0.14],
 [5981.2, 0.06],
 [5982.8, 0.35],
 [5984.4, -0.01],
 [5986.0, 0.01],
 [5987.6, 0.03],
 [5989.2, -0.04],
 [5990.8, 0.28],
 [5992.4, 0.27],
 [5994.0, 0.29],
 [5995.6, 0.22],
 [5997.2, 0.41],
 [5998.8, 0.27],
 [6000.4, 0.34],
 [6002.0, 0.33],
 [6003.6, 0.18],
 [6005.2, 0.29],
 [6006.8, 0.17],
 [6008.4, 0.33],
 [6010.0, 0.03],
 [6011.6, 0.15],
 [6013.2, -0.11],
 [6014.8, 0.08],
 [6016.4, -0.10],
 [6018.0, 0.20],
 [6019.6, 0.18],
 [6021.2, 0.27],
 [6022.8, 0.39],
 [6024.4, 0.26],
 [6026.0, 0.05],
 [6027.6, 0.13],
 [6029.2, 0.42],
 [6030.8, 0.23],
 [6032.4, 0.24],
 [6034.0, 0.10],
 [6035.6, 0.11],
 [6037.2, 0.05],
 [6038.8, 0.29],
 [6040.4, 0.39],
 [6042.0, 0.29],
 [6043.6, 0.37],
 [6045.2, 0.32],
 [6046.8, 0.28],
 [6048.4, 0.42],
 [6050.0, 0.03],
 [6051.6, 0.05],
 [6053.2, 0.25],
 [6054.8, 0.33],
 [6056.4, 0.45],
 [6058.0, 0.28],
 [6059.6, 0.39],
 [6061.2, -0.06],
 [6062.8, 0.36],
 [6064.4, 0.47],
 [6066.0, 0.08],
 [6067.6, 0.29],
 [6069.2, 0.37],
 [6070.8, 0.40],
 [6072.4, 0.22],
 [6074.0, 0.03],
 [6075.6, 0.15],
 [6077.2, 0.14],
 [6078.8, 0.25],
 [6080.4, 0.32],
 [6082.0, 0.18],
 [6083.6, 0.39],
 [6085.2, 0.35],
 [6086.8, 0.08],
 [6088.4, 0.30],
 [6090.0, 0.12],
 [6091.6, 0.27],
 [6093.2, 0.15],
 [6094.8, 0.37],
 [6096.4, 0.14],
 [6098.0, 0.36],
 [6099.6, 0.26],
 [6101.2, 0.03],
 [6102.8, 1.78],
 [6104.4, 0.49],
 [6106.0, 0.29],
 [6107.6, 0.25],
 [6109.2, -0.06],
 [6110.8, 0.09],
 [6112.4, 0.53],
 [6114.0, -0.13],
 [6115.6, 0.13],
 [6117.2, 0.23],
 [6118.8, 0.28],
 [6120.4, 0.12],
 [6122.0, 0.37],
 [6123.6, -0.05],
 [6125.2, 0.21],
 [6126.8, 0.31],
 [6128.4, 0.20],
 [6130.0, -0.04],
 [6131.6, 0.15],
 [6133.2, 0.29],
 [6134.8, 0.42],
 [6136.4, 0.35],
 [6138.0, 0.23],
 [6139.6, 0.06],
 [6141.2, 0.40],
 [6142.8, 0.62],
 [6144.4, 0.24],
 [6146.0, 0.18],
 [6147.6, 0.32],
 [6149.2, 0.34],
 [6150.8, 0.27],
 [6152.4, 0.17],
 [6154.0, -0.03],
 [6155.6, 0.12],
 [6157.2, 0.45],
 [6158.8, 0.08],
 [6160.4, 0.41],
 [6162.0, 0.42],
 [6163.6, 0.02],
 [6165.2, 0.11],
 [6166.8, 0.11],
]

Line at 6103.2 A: [O III]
